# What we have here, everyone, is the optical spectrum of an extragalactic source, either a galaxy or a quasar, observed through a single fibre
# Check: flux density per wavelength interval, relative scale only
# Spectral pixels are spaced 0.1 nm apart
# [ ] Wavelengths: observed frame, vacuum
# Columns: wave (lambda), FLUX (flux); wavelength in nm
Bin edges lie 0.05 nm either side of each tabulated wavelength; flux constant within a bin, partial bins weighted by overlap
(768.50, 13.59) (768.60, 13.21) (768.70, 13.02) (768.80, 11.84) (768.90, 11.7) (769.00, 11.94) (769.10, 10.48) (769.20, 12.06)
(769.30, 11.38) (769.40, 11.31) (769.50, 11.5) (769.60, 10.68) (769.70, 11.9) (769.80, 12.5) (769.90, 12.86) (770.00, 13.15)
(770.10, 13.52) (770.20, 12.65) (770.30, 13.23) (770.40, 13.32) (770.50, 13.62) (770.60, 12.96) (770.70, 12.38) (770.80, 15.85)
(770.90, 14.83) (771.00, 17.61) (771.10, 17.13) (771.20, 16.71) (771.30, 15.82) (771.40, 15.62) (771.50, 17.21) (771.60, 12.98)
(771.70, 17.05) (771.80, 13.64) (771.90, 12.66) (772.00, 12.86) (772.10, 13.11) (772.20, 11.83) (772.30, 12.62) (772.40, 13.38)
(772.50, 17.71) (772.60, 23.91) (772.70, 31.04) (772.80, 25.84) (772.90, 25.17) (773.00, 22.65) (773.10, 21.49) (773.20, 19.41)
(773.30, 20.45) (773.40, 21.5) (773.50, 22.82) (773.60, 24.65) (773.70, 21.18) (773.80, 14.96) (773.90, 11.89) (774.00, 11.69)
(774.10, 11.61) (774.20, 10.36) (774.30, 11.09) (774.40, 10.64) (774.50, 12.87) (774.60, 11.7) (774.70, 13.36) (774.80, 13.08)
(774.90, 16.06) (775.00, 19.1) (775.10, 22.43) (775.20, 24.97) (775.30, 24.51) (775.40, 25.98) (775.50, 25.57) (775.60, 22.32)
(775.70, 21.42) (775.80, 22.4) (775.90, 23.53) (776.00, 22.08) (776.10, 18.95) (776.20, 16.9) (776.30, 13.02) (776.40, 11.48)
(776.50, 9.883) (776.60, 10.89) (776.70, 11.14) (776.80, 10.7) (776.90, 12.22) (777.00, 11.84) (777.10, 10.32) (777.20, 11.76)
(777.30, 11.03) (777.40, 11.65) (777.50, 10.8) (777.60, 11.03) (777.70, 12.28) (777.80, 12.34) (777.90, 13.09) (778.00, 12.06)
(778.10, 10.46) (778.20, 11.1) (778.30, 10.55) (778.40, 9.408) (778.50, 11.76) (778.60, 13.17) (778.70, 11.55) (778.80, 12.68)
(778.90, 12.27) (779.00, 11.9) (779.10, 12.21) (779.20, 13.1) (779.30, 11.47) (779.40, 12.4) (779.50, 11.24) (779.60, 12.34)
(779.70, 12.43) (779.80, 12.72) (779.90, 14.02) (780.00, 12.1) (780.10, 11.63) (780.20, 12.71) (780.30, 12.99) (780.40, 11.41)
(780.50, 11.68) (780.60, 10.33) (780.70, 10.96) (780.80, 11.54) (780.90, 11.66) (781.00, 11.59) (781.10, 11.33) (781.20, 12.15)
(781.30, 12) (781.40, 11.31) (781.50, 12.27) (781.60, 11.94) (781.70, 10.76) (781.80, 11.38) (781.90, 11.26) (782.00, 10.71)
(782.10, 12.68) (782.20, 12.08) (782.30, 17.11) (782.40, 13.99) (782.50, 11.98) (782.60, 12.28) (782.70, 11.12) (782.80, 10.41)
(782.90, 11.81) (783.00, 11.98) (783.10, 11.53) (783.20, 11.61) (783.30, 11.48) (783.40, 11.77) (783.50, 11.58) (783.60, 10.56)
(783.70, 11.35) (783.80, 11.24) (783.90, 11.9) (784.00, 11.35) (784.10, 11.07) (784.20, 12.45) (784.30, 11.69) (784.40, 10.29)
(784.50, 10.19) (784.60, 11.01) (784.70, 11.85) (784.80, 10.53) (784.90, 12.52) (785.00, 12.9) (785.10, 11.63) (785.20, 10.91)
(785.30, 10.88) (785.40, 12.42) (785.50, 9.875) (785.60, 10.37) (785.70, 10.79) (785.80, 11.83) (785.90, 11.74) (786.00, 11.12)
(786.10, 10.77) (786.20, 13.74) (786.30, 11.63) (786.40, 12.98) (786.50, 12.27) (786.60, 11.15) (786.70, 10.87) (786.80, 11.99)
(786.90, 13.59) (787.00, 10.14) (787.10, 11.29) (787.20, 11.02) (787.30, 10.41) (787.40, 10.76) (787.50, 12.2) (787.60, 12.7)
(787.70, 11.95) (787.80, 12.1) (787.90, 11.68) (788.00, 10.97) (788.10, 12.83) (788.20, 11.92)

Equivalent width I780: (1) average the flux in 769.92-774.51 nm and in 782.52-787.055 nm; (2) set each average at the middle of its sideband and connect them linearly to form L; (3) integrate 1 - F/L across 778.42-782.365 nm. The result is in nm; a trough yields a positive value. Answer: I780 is 0.33 nm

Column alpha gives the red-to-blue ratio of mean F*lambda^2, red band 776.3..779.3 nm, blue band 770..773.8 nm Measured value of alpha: 0.68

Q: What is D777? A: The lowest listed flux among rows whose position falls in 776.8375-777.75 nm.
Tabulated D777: 10.32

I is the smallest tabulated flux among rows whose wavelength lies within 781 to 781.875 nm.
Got 10.76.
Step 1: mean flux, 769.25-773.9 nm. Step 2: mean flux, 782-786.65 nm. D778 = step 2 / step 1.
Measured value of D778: 0.7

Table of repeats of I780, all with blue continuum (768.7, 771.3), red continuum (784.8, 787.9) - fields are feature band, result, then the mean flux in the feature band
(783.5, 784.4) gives 0.03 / 11.4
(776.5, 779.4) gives 0.19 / 11.6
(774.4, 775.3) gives -0.29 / 16.8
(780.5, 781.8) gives 0.06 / 11.5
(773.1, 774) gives -0.45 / 19.3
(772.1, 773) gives -0.49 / 19.9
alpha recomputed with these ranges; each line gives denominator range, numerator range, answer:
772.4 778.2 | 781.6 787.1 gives 0.72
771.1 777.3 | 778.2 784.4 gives 0.71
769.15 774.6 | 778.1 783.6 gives 0.78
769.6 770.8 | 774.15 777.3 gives 1.26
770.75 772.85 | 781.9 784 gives 0.74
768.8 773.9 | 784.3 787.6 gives 0.75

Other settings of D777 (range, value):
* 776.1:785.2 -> 9.408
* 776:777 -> 9.883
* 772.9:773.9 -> 11.89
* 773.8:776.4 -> 10.36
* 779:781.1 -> 10.33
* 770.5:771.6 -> 12.38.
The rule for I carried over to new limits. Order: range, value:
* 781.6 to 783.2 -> 10.41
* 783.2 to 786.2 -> 9.875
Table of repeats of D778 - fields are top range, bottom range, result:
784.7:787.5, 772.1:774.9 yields 0.67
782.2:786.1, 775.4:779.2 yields 0.84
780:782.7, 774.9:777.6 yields 0.72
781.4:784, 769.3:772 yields 0.85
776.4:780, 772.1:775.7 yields 0.63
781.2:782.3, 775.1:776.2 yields 0.52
